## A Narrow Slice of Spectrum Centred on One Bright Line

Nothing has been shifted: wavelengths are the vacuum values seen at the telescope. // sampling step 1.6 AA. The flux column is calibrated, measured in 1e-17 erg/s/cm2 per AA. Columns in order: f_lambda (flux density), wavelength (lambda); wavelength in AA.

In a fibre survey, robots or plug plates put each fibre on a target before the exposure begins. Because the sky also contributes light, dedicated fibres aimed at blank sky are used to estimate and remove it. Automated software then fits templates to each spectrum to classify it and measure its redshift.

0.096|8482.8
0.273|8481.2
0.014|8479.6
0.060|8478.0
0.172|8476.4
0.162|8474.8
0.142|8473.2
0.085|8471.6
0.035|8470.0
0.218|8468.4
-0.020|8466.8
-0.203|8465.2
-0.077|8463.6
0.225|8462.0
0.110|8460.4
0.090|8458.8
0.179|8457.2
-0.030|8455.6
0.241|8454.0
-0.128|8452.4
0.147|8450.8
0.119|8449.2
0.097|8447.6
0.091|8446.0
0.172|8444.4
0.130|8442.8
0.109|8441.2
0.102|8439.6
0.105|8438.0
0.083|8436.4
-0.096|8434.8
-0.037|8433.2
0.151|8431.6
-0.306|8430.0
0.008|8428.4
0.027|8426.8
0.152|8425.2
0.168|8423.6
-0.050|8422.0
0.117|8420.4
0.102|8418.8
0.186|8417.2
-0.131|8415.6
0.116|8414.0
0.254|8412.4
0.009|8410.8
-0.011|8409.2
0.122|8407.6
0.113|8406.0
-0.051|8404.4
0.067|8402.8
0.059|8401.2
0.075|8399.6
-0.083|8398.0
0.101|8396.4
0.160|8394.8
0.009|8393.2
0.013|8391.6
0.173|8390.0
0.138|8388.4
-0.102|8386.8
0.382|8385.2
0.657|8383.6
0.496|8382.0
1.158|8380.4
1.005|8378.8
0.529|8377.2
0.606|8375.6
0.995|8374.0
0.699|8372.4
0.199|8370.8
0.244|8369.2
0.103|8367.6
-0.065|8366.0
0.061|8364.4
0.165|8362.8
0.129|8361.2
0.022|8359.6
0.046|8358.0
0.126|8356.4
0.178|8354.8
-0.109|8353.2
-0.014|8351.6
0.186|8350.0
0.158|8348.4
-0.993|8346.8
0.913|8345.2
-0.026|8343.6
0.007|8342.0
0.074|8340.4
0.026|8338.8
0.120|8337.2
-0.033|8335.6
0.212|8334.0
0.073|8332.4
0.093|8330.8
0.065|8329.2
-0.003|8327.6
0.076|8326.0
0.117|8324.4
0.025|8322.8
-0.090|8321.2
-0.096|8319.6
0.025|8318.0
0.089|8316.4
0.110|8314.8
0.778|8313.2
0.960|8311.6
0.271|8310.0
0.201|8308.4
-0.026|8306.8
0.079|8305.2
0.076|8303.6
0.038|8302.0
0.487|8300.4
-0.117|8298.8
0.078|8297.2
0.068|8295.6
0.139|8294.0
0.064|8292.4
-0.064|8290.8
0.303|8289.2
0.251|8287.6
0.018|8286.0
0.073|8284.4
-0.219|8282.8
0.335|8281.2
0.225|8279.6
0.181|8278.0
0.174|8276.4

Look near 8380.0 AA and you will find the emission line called [O II]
